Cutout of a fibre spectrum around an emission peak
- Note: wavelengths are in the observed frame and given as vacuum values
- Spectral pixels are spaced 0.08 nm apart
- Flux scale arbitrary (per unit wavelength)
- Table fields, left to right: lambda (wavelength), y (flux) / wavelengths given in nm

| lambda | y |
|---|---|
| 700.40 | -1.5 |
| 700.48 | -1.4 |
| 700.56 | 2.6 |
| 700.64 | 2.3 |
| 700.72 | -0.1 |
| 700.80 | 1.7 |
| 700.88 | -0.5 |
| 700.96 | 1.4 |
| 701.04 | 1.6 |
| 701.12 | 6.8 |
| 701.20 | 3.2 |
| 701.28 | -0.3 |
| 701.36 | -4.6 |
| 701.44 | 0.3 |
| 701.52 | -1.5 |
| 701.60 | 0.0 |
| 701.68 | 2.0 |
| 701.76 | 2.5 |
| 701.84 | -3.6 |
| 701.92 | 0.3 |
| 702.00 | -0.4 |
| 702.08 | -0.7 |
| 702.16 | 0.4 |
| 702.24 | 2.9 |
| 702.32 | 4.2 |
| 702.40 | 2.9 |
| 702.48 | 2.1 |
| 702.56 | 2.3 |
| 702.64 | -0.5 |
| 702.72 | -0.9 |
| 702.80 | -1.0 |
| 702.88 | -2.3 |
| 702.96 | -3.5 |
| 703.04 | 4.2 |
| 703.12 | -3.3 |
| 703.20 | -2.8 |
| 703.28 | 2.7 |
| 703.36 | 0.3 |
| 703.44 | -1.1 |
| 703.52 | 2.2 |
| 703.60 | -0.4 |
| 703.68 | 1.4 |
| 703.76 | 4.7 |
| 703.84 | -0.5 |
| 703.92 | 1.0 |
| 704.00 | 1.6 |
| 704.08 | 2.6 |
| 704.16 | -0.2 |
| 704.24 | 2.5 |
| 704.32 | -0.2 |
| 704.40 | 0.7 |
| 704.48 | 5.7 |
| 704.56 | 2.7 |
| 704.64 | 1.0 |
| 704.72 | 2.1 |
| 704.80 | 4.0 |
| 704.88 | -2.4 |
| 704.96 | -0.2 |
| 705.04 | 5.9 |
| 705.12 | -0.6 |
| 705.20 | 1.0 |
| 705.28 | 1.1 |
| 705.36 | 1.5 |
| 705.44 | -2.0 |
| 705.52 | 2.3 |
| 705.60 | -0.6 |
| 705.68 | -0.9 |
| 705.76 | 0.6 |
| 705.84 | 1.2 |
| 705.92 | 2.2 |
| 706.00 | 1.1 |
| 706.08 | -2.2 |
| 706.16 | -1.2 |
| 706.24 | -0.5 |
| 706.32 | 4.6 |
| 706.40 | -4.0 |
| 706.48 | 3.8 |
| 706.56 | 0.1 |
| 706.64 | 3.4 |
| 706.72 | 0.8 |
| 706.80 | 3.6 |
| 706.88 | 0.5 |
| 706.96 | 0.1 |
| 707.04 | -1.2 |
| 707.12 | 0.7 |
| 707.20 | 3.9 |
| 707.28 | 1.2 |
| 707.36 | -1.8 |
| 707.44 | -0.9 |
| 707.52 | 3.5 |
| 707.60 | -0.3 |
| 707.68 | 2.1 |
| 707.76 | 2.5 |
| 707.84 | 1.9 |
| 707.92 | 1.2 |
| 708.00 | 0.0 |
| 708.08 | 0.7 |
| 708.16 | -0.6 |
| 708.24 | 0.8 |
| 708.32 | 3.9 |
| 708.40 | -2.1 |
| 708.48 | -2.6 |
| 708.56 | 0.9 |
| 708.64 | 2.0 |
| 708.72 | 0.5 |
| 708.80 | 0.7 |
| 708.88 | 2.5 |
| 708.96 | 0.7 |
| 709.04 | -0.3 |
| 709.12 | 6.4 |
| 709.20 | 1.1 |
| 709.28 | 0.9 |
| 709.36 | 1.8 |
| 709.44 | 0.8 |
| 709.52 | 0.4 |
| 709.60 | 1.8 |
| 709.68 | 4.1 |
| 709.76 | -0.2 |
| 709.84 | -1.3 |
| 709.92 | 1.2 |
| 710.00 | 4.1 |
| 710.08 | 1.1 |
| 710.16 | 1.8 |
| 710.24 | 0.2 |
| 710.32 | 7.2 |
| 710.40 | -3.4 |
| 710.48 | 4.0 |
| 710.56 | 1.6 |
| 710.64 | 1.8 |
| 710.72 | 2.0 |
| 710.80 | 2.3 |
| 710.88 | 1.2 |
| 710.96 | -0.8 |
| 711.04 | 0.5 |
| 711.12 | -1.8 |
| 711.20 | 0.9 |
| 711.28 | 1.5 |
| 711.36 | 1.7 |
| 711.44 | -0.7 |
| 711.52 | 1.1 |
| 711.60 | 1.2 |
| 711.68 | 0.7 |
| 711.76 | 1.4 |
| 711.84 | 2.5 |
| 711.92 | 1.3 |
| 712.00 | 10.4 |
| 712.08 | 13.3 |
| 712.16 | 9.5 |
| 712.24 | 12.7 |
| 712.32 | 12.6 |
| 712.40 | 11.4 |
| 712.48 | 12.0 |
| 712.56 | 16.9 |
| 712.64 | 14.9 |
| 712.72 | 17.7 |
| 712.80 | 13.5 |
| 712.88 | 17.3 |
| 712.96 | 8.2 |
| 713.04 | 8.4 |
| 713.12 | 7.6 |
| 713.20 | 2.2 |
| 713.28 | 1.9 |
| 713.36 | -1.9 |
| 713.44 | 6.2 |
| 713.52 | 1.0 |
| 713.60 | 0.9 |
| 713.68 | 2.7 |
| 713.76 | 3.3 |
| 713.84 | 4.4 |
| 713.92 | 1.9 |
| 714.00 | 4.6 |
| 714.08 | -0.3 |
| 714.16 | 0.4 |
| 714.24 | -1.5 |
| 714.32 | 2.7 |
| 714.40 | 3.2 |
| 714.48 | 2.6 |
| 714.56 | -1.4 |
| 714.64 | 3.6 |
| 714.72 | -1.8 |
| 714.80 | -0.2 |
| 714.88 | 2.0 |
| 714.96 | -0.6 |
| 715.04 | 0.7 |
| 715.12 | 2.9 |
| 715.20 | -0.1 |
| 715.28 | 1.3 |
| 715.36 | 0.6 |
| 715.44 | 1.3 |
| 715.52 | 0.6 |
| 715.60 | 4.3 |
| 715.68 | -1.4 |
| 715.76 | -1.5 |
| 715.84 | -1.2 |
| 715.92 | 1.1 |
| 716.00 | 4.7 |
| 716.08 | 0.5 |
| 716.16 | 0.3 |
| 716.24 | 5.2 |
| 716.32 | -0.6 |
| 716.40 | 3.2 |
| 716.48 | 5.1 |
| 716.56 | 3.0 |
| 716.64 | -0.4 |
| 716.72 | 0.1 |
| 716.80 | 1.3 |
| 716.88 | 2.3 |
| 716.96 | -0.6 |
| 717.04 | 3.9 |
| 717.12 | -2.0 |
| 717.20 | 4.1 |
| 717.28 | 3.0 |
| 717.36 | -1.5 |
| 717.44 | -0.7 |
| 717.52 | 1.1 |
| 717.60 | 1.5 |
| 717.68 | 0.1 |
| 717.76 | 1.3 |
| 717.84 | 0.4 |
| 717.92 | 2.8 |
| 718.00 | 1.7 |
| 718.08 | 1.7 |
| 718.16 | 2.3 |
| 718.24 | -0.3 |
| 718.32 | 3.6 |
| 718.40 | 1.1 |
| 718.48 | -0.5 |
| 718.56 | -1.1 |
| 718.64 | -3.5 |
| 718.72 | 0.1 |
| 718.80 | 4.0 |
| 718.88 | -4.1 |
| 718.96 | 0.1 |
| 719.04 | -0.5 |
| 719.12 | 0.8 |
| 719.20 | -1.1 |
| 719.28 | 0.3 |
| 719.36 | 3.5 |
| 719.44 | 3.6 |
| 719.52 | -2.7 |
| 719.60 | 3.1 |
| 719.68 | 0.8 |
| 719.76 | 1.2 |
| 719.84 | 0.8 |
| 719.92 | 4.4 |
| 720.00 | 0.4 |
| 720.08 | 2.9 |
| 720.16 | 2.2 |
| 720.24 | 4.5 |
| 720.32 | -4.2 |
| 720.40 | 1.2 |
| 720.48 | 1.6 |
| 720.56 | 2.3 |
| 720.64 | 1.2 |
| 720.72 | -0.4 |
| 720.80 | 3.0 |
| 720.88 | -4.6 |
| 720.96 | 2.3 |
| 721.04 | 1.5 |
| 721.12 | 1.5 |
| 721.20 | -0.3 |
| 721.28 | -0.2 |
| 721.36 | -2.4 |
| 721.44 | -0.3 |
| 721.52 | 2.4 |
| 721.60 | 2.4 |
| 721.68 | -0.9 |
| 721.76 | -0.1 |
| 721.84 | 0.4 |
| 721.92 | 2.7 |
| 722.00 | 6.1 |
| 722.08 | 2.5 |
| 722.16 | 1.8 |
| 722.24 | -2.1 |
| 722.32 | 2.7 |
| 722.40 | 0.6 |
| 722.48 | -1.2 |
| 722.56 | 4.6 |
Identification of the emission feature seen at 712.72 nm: [O II]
